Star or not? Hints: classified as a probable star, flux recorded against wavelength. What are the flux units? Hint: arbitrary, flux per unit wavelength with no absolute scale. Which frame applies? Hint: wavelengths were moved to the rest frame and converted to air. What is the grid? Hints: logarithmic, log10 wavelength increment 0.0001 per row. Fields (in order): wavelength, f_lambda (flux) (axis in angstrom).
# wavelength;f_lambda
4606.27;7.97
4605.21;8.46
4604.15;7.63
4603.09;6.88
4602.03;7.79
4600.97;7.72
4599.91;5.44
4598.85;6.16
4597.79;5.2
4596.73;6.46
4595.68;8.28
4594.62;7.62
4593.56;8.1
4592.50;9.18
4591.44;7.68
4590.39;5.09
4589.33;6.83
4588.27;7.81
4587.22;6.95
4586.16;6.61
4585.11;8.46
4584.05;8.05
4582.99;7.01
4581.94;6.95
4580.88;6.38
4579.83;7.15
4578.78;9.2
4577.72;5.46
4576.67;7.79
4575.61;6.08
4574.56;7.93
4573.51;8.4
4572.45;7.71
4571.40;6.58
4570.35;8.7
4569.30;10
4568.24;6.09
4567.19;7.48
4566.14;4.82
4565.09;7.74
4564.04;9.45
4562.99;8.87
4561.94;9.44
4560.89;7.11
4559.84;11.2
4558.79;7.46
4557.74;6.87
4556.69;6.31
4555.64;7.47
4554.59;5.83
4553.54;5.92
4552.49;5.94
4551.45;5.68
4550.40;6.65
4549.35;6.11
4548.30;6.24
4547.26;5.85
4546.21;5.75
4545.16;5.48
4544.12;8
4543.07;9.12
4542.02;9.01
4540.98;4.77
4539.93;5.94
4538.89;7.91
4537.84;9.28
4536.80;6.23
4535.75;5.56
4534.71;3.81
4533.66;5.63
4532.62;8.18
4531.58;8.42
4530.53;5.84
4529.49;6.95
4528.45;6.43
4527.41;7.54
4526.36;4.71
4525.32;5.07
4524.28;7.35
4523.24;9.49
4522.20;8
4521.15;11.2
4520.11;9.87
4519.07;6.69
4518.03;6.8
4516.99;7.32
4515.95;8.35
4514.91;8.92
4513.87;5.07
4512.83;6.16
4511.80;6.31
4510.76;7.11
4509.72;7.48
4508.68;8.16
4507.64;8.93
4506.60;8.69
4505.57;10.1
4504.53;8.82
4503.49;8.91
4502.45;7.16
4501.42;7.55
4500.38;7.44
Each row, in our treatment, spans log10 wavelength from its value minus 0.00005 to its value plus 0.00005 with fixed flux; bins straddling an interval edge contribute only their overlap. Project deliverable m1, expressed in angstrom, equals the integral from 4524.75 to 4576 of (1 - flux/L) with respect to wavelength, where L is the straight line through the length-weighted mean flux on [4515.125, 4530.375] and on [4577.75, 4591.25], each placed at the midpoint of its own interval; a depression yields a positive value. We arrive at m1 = 2.4 angstrom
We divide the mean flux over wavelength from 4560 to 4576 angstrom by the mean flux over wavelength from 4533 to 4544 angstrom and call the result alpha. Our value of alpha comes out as 1.2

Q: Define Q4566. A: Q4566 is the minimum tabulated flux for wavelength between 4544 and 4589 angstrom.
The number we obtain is 4.82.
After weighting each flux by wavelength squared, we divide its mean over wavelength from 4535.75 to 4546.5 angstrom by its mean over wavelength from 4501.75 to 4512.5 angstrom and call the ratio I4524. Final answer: 0.89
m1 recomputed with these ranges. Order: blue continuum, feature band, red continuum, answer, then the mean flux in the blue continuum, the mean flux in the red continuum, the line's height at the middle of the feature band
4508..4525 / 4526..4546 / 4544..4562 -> 1.19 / 7.75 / 6.76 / 7.22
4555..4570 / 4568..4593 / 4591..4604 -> 0.34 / 7.87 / 7.21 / 7.53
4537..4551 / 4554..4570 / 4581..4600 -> -1.72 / 6.91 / 7.13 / 6.99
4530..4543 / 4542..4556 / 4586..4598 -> 0.69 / 6.8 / 7.22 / 6.89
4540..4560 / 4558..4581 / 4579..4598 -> -2.60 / 6.72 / 7.28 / 7.01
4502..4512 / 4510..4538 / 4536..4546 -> 2.26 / 8.22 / 7.21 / 7.72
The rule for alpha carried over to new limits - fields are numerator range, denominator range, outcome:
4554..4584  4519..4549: 1.07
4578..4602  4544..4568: 1.03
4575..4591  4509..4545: 0.98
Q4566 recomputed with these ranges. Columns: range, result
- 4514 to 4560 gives 3.81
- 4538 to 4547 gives 4.77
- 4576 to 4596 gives 5.09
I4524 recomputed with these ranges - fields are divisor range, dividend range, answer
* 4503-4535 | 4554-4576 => 1.05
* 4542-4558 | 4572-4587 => 1.14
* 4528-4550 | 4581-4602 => 1.09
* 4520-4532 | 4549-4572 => 1.00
